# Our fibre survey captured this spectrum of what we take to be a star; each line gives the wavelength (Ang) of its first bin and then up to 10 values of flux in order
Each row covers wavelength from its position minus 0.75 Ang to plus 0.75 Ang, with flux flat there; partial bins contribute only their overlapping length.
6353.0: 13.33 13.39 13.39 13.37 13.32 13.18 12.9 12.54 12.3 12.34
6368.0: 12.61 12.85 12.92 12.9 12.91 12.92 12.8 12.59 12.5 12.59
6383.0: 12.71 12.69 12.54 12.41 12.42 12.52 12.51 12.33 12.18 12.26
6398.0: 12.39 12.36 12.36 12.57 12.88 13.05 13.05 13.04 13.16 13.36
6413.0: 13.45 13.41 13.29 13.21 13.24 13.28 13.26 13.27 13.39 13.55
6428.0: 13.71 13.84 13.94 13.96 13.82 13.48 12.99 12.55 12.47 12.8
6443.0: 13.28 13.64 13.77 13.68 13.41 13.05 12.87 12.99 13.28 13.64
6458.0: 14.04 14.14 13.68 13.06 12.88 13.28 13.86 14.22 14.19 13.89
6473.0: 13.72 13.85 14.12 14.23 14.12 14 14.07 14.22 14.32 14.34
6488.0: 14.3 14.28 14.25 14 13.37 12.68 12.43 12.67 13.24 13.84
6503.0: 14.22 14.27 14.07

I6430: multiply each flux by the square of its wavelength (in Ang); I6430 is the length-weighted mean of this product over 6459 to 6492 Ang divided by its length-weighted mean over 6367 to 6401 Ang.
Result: 1.14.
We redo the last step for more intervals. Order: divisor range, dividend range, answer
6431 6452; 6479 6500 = 1.05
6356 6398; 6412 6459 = 1.07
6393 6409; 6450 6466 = 1.08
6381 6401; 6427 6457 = 1.09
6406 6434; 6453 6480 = 1.04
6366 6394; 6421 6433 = 1.09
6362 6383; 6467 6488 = 1.15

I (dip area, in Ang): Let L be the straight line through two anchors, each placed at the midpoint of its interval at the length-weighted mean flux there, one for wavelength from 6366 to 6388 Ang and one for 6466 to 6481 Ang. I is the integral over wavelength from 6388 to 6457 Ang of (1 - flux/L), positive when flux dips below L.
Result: 1.1 Ang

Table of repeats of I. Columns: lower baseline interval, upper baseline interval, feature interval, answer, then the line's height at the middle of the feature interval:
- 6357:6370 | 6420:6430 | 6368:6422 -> 1.45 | 13.1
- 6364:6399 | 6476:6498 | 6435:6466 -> 0.35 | 13.4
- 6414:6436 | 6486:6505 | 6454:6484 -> -0.45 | 13.6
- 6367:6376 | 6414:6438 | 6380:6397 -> 0.73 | 13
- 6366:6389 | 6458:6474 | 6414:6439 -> -0.34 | 13.3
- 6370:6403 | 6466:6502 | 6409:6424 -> -0.39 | 13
